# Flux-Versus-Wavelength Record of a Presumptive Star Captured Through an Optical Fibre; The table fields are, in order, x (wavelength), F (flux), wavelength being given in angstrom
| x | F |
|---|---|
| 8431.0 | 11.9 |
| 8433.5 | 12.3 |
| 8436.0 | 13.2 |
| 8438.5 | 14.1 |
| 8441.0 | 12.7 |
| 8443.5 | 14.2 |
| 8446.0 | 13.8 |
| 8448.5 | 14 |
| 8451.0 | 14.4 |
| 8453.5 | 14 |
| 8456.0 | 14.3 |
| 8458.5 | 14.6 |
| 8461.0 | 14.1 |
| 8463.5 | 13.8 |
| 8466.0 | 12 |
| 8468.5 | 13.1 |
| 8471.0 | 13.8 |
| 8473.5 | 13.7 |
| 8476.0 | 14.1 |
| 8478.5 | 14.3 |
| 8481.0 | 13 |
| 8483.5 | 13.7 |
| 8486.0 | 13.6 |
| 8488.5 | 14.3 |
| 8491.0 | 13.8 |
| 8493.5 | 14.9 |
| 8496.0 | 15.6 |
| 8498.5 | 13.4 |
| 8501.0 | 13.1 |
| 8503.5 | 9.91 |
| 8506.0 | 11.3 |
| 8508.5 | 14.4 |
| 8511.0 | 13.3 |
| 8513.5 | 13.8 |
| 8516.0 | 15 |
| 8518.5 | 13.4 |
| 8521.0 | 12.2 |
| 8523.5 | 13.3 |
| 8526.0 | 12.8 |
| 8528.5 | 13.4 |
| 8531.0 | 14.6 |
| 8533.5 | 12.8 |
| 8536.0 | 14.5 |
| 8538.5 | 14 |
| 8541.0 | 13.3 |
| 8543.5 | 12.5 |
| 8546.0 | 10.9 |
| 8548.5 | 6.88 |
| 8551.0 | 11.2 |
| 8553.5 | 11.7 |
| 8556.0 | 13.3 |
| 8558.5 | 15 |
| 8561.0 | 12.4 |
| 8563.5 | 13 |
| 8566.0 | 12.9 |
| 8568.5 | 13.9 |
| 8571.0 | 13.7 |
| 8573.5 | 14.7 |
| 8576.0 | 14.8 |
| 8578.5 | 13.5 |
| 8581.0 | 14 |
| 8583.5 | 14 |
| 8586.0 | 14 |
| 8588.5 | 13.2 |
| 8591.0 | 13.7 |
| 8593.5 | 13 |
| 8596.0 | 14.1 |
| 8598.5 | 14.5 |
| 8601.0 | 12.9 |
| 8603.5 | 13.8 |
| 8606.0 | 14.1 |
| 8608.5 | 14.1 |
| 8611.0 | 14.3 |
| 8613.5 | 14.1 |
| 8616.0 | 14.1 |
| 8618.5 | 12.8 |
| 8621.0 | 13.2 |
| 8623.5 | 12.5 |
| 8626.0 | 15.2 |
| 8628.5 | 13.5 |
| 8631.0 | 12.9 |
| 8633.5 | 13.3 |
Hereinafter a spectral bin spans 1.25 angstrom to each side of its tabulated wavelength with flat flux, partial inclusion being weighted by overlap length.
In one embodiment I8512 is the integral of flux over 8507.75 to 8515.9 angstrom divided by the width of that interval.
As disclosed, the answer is 14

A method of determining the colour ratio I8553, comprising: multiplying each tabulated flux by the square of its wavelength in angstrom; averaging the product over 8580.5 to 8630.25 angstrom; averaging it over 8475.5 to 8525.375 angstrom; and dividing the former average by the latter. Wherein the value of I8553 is 1.0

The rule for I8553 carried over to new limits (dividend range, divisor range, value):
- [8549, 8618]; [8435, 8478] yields 1.01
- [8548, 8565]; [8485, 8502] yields 0.87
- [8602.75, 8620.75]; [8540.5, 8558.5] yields 1.22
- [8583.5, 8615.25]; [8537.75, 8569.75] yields 1.13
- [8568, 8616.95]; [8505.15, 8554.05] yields 1.10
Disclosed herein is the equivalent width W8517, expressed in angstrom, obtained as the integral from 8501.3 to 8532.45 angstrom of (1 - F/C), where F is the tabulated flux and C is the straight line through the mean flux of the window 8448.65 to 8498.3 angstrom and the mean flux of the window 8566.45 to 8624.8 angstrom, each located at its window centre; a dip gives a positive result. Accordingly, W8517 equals 1.72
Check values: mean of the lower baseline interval 13.9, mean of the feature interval 13.1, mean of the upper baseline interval 13.8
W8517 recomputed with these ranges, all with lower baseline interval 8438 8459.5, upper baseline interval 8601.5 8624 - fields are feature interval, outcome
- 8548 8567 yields 2.1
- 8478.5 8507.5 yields 1.1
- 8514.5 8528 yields 0.5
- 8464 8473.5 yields 0.6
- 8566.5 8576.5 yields -0.3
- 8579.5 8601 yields 0.0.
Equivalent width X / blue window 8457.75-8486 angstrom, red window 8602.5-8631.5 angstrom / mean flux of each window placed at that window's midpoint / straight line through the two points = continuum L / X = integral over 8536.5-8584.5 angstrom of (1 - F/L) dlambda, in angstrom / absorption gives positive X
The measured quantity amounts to 2.6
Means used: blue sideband 13.6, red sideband 13.7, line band 12.9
